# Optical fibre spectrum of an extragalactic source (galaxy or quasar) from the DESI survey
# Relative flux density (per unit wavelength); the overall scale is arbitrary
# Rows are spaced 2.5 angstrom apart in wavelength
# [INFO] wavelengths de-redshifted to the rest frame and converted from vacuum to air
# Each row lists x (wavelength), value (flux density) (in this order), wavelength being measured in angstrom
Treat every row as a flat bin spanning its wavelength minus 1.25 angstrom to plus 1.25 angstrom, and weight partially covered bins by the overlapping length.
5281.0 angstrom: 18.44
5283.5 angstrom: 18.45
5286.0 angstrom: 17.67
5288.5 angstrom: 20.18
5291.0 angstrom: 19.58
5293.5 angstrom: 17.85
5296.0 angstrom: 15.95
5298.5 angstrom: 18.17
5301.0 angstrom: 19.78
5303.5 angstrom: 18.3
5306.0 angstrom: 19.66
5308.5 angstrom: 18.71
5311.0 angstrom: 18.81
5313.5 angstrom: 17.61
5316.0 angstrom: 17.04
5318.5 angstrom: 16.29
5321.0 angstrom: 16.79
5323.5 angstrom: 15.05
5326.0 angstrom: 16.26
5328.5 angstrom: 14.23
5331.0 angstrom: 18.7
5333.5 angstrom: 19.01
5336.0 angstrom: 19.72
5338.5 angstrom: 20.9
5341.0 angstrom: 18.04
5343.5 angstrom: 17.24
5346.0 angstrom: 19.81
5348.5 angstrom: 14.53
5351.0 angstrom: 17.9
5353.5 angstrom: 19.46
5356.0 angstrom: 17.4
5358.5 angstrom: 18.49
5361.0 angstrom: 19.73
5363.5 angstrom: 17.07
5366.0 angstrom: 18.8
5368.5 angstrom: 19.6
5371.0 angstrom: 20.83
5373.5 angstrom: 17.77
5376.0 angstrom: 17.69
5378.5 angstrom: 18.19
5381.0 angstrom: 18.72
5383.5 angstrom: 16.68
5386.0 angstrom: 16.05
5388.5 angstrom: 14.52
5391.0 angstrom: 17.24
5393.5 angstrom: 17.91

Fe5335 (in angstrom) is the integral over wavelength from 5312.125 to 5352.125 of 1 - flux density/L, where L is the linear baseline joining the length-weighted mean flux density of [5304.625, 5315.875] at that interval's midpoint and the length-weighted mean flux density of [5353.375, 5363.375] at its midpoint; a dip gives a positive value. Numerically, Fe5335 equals 2.3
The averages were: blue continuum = 18.5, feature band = 17.4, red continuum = 18.5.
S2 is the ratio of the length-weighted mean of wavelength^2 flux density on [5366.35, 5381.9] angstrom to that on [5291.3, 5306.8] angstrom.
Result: 1.06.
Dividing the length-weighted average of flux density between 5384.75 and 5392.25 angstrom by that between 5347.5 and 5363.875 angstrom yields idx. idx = 0.9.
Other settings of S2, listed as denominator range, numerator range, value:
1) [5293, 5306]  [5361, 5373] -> 1.08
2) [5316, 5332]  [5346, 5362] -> 1.12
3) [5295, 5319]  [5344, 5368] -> 1.02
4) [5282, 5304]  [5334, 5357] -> 1.02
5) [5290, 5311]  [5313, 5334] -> 0.91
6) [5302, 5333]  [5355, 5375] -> 1.10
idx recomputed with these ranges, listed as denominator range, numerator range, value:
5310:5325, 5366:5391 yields 1.05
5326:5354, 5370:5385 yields 1.01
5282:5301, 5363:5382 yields 1.01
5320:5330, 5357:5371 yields 1.21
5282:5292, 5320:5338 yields 0.91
